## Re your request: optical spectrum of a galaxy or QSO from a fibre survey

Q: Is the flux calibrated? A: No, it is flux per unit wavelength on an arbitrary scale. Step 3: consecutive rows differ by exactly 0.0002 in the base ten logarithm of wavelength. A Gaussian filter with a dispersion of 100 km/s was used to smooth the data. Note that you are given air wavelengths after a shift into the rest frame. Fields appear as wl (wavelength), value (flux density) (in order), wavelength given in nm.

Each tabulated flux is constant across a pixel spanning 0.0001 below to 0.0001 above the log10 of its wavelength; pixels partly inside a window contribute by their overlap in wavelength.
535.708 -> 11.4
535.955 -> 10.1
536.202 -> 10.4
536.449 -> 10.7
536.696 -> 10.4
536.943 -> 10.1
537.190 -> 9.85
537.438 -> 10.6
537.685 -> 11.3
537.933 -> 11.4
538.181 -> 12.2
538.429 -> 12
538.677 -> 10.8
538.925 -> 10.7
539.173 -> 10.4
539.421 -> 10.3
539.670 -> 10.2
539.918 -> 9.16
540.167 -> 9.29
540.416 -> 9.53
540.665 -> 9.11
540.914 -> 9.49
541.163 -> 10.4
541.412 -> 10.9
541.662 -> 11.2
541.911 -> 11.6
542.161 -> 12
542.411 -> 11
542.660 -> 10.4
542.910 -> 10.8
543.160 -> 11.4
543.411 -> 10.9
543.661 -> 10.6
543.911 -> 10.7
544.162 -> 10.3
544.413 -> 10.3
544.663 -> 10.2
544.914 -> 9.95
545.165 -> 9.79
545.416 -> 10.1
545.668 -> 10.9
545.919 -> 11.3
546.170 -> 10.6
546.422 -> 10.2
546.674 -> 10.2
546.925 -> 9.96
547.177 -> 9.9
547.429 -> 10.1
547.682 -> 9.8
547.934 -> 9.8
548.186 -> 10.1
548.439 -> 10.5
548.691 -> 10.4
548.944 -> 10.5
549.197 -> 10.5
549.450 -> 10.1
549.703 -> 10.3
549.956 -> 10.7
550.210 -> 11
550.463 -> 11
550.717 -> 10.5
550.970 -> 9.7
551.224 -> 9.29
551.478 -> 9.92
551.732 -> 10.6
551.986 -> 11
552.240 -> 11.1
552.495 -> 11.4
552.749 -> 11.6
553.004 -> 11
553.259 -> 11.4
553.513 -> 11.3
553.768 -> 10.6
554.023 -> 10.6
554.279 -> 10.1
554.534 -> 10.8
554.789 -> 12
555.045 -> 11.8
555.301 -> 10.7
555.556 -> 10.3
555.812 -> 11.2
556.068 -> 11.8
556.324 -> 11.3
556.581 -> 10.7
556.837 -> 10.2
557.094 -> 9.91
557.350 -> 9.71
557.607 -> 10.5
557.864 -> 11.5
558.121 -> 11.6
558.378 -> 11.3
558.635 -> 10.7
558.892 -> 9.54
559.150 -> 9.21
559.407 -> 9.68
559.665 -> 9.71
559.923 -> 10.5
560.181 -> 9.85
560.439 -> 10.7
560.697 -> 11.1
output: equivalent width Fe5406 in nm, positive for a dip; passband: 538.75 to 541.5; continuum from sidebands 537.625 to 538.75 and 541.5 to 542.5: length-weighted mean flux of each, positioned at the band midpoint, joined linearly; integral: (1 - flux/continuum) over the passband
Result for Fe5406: 0.37 nm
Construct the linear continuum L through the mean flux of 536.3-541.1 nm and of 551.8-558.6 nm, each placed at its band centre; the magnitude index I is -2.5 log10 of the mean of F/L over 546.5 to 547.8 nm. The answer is 0.07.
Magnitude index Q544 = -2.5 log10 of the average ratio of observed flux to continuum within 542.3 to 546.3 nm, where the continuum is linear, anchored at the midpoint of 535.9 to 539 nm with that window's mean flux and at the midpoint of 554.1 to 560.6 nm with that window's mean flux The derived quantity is 0.018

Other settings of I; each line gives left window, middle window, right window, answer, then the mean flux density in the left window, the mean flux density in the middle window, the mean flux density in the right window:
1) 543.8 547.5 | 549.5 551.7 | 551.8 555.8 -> 0.05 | 10.3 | 10.3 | 11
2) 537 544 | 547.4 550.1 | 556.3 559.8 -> 0.03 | 10.6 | 10.3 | 10.4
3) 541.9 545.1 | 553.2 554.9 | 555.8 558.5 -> -0.01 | 10.7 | 10.9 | 10.9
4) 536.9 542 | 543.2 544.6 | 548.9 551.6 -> -0.02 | 10.5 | 10.6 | 10.3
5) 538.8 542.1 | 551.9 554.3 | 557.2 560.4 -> -0.08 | 10.2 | 11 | 10.3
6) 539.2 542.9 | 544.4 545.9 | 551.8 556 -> 0.03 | 10.3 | 10.3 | 11.1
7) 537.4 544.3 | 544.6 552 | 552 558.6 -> 0.06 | 10.7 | 10.3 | 11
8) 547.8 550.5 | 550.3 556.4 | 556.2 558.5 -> -0.03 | 10.4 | 10.9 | 10.7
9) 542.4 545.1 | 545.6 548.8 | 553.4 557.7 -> 0.04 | 10.6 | 10.3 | 10.8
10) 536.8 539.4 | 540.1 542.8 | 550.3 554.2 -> 0.04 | 10.9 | 10.5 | 10.7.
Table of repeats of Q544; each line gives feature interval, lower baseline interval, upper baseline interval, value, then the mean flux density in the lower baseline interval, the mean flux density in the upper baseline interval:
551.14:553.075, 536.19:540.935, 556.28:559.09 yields -0.024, 10.4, 10.6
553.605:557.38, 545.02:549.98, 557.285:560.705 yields -0.047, 10.3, 10.4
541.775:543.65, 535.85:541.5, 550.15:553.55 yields -0.062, 10.4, 10.8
